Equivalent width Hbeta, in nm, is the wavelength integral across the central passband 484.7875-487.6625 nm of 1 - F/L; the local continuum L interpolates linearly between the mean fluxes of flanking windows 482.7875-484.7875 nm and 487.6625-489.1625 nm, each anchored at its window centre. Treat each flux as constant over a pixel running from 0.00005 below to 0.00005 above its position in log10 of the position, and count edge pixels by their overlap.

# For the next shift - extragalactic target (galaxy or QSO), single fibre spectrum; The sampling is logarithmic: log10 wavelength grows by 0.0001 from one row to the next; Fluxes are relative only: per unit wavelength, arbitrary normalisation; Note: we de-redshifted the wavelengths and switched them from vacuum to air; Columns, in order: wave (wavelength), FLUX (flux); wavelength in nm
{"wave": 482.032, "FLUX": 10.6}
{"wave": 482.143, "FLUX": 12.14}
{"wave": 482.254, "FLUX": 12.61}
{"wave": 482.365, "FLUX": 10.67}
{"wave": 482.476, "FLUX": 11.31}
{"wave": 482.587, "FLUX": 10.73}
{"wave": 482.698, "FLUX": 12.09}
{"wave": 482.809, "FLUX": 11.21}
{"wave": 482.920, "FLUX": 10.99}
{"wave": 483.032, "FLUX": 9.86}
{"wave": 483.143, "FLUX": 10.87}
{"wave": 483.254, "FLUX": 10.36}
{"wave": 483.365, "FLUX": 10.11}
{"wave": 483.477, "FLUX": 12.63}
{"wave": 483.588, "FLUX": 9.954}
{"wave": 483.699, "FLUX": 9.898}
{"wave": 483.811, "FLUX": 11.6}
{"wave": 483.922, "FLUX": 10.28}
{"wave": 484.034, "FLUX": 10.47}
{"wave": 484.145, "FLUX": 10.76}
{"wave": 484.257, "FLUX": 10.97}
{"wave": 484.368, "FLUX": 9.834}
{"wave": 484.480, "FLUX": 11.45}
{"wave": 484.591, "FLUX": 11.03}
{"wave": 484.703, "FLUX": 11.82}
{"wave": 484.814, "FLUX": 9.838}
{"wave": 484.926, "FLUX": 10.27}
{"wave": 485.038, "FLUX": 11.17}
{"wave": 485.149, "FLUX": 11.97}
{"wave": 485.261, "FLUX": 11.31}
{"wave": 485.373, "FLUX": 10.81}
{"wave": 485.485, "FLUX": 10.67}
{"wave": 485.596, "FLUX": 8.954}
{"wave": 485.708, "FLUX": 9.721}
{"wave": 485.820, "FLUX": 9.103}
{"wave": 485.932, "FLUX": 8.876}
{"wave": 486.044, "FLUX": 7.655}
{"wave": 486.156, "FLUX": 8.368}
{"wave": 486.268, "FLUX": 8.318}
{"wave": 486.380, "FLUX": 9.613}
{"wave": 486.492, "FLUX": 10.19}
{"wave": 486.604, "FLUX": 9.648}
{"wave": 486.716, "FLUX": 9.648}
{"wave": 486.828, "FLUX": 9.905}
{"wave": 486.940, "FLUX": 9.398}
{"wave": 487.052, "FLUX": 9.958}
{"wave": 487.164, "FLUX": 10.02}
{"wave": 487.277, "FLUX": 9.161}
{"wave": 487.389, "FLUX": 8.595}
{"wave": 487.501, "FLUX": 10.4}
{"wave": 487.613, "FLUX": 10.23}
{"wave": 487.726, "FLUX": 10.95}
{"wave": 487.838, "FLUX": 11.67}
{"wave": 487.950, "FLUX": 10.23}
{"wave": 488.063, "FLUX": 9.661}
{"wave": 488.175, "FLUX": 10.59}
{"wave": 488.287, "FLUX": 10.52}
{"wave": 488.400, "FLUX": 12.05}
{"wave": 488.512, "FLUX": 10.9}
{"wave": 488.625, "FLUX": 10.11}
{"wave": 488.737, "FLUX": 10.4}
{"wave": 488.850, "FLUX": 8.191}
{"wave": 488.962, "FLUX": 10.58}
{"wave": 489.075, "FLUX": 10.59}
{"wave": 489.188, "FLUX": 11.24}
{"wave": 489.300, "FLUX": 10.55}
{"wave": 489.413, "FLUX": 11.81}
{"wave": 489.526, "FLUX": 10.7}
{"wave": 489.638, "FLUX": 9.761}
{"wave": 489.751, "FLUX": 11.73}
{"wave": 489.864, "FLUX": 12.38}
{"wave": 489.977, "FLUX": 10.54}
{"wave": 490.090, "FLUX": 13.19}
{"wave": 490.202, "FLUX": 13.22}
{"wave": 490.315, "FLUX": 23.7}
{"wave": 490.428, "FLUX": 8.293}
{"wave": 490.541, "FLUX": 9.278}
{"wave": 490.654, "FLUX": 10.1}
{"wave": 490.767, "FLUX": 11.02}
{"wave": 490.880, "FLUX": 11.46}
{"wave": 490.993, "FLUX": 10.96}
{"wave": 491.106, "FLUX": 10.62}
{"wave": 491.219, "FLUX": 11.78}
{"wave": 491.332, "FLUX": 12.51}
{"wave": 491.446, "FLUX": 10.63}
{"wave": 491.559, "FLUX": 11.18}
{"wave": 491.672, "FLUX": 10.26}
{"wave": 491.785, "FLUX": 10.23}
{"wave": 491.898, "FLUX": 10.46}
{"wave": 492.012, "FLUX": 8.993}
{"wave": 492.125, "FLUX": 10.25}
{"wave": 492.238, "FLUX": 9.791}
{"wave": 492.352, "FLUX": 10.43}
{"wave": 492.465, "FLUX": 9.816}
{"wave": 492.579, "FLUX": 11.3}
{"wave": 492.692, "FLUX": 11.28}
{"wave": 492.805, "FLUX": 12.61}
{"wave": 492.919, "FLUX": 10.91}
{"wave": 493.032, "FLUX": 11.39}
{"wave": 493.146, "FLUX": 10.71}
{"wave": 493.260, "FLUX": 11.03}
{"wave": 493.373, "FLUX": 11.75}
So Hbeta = 0.24 nm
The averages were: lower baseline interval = 10.8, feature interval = 9.76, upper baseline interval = 10.5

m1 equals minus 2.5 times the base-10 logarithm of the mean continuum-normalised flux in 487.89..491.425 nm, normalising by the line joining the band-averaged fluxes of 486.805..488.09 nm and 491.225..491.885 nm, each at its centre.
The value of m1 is -0.07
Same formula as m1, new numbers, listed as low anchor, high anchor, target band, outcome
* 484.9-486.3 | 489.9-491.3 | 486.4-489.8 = 0.062 mag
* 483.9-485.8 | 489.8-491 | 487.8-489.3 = 0.117 mag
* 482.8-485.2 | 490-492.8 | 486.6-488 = 0.105 mag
